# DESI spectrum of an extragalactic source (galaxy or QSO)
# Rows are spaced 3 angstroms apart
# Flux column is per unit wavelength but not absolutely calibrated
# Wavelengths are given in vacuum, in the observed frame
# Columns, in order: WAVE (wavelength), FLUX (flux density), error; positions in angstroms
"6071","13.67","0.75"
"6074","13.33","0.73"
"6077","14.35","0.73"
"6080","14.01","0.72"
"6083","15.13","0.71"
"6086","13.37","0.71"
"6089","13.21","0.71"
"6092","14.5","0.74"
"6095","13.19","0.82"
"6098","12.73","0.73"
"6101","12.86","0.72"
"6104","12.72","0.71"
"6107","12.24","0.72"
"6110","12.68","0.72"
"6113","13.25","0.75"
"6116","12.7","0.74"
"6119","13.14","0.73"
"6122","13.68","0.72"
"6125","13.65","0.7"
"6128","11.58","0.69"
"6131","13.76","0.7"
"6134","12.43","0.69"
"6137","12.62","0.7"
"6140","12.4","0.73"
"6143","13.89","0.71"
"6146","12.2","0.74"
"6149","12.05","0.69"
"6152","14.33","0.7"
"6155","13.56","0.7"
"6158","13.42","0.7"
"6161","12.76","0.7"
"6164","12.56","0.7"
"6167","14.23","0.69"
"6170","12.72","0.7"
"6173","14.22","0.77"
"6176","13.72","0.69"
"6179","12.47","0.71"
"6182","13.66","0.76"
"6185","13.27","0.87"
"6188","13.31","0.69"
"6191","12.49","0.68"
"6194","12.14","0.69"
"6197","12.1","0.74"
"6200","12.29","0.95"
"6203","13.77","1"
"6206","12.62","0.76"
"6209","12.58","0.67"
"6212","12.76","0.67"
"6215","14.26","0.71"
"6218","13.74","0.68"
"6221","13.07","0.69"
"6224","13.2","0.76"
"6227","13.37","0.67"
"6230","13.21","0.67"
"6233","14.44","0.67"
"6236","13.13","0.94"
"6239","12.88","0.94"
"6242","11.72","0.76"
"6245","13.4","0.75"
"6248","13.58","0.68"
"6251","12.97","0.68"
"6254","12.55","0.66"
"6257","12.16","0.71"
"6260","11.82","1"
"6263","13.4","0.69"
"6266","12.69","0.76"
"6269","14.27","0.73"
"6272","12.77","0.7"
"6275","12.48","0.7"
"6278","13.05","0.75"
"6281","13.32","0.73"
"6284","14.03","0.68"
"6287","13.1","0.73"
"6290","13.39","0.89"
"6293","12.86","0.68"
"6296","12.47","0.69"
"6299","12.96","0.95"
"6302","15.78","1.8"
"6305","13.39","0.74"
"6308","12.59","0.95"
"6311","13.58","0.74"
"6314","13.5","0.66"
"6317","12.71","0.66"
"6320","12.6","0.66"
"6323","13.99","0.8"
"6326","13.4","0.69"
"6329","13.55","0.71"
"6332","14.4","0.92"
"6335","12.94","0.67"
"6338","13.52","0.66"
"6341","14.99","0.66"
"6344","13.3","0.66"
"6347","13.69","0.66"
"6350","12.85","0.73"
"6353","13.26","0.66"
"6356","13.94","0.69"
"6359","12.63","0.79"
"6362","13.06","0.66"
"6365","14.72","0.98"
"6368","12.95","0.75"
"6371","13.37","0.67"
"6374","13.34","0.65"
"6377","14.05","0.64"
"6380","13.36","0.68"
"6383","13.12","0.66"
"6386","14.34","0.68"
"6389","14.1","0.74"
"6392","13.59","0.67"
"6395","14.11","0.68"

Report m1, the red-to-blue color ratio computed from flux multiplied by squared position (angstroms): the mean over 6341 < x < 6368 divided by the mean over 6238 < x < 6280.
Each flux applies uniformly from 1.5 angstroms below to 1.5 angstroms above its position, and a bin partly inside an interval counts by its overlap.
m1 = 1.08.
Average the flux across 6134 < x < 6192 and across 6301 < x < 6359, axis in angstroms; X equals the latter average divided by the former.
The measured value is 1.03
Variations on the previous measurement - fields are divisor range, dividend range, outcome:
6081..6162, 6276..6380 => 1.02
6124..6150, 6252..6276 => 1.00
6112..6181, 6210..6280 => 1.00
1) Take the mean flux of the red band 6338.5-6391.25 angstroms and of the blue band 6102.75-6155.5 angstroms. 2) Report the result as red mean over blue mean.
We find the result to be 1.05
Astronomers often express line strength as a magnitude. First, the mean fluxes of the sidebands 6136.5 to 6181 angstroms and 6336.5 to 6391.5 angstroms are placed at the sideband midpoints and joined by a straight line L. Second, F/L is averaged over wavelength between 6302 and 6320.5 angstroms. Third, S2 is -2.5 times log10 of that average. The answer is 0.01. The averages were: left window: 13.2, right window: 13.6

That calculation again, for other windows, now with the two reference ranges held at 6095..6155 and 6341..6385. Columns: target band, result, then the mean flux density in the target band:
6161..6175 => -0.029 mag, 13.4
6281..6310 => -0.007 mag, 13.4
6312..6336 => -0.002 mag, 13.4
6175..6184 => -0.018 mag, 13.3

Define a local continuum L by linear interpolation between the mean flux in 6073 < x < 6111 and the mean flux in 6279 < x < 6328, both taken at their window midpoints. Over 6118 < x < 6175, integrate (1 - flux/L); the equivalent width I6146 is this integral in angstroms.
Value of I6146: 1.2 angstroms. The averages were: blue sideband 13.4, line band 13.1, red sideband 13.4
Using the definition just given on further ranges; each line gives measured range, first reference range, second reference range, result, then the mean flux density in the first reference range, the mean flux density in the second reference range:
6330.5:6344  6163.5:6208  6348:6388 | -0.49 angstroms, 13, 13.5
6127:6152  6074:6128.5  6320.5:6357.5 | 1.16 angstroms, 13.3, 13.6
